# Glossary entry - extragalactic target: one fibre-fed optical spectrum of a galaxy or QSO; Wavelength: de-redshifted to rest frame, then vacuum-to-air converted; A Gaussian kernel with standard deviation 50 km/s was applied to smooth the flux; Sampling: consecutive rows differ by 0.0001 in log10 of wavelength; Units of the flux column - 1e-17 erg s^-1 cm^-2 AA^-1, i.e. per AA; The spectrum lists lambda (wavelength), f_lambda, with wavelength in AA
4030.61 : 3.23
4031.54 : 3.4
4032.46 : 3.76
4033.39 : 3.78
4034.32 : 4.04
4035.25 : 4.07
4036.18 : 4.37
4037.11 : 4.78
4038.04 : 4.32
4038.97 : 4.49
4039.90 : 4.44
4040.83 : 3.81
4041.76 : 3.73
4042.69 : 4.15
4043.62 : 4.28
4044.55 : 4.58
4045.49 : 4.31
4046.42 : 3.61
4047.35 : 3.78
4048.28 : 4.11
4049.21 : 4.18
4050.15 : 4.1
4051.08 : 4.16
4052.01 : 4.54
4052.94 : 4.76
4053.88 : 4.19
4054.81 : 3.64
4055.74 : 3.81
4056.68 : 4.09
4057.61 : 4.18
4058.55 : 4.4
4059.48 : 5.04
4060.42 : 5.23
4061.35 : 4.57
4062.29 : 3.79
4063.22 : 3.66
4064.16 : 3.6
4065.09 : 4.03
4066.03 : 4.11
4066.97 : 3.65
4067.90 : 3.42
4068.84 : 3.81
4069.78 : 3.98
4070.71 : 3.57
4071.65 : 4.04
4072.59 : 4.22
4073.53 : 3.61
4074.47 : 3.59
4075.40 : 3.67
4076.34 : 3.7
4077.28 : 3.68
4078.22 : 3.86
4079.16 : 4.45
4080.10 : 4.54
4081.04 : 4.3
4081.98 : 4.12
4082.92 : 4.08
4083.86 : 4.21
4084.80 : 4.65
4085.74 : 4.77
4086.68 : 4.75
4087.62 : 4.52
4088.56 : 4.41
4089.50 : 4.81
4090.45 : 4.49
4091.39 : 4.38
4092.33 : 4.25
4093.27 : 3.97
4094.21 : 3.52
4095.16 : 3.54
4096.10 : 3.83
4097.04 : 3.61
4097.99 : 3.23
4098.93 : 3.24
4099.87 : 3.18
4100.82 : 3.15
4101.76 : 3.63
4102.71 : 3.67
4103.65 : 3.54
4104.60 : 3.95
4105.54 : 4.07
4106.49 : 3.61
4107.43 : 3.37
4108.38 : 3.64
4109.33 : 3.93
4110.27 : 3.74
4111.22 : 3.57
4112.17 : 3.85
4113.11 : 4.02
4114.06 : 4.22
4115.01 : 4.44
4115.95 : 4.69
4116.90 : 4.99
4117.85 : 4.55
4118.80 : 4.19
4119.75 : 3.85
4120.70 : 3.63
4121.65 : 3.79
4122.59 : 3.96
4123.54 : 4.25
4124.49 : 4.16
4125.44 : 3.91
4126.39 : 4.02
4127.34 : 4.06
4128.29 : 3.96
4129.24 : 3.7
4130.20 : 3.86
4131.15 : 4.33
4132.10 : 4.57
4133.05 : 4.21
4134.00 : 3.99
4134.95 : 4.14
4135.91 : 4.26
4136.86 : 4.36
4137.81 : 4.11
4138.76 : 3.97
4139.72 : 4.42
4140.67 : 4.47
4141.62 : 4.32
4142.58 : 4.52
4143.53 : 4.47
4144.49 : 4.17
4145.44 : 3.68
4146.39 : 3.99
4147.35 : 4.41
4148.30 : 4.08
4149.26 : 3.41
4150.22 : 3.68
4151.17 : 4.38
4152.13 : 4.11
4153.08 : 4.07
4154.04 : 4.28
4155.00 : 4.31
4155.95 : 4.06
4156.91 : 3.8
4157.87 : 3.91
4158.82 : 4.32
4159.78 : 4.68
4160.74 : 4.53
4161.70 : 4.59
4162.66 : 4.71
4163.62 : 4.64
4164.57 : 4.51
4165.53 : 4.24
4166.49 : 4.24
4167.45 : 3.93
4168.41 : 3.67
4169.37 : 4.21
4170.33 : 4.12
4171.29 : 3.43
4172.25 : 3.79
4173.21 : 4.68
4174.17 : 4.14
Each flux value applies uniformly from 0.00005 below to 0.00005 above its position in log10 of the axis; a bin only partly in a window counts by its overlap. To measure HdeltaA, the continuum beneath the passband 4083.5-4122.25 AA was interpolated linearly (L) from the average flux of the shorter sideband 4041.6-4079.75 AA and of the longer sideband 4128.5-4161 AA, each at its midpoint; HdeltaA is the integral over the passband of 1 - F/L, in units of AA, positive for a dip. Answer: 1.1 AA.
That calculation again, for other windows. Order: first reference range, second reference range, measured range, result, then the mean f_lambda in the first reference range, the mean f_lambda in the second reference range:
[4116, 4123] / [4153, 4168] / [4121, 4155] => 0.9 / 4.17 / 4.3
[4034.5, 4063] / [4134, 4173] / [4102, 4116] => 1.2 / 4.24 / 4.18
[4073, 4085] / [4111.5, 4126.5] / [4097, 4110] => 1.7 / 4.02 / 4.15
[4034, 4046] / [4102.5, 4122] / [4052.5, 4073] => 0.4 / 4.26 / 3.97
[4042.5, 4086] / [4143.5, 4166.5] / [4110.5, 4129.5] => 0.3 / 4.1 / 4.21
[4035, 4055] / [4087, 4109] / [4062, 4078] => 1.0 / 4.21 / 3.82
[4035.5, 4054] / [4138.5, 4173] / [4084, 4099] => 0.2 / 4.23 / 4.18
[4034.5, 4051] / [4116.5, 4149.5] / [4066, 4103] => 1.8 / 4.18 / 4.14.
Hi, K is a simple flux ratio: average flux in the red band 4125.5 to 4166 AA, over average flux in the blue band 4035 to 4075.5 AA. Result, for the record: 1.0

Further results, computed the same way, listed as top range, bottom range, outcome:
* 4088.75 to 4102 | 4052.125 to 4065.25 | 0.90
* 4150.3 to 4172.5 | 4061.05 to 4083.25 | 1.07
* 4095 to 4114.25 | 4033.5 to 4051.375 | 0.87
